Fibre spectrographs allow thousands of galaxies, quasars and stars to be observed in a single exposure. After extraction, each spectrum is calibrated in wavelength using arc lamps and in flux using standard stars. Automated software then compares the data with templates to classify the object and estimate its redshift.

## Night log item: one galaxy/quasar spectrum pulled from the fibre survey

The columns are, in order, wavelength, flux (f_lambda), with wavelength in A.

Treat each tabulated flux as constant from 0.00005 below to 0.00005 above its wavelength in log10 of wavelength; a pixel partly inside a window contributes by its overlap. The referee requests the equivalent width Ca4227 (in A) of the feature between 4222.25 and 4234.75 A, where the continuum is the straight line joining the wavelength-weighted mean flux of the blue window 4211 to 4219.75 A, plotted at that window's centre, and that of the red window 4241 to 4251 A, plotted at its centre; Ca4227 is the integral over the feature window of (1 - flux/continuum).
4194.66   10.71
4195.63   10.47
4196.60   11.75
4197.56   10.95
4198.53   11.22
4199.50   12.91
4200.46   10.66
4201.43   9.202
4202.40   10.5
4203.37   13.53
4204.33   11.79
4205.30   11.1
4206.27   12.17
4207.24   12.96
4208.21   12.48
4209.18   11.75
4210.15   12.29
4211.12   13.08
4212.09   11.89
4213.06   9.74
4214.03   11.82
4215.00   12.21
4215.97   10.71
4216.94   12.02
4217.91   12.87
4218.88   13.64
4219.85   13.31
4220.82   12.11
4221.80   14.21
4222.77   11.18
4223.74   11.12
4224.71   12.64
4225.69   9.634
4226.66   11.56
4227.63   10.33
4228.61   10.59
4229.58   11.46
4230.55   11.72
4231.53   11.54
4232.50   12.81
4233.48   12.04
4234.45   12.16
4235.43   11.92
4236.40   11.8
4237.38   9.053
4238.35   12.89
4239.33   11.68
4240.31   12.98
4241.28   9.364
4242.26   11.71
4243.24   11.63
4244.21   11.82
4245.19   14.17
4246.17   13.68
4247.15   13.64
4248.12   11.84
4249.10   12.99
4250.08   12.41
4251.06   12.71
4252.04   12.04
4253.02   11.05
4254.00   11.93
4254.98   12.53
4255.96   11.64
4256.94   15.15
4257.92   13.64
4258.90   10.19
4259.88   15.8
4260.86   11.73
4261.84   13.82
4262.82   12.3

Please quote 0.8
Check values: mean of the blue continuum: 12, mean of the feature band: 11.4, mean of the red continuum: 12.4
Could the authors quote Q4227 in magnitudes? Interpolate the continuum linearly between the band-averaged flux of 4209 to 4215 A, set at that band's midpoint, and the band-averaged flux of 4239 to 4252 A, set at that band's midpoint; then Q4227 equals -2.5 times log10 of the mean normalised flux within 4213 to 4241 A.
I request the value 0.02 mag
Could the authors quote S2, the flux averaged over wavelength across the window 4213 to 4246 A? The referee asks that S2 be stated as 11.8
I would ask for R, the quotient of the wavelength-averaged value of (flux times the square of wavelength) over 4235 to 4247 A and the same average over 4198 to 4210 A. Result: 1.04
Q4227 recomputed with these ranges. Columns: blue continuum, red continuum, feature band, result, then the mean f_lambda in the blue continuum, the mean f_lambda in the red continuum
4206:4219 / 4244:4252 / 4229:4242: 0.09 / 12.1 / 12.9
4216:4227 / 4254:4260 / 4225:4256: 0.06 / 12.2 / 12.9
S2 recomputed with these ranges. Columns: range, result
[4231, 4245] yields 11.7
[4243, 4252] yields 12.8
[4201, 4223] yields 12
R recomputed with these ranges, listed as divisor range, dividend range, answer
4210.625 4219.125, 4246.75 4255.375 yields 1.05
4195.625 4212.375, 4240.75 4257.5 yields 1.08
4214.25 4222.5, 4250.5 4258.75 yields 1.01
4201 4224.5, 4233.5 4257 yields 1.03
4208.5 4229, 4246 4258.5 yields 1.09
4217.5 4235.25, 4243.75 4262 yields 1.08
